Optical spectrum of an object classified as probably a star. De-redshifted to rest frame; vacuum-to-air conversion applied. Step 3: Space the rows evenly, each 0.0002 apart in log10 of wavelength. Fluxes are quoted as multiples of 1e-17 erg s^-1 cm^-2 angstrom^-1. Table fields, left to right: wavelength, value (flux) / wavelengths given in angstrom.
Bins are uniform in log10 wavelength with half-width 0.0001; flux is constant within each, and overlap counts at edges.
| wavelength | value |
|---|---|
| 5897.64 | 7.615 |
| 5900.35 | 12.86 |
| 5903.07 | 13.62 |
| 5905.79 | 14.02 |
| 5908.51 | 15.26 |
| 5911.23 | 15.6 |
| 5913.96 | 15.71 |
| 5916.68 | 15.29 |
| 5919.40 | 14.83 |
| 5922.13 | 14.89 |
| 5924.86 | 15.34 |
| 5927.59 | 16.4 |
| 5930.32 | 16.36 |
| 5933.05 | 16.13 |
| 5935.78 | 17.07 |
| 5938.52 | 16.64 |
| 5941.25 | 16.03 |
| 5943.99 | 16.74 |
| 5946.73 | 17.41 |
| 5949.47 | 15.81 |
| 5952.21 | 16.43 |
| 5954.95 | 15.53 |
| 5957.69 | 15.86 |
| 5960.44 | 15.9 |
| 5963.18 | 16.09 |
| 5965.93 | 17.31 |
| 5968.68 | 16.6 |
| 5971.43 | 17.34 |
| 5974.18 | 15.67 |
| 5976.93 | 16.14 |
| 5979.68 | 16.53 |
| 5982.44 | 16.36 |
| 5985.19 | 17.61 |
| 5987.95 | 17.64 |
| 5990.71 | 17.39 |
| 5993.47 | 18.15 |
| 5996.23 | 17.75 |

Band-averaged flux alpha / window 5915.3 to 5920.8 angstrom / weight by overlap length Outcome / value 15.1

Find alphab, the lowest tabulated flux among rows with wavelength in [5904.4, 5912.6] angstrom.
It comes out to 14.02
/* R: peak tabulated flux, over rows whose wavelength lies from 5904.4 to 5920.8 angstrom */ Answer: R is 15.71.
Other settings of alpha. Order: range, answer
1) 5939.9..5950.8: 16.5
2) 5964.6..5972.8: 17.1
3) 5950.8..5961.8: 15.9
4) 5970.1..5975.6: 16.5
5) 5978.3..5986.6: 16.8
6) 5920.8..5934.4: 15.8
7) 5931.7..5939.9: 16.6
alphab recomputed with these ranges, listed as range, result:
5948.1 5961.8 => 15.53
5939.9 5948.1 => 16.03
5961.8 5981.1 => 15.67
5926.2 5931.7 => 16.36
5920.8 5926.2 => 14.89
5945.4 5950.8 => 15.81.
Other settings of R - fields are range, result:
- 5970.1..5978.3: 17.34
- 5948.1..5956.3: 16.43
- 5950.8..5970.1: 17.31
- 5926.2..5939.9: 17.07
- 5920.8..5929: 16.4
